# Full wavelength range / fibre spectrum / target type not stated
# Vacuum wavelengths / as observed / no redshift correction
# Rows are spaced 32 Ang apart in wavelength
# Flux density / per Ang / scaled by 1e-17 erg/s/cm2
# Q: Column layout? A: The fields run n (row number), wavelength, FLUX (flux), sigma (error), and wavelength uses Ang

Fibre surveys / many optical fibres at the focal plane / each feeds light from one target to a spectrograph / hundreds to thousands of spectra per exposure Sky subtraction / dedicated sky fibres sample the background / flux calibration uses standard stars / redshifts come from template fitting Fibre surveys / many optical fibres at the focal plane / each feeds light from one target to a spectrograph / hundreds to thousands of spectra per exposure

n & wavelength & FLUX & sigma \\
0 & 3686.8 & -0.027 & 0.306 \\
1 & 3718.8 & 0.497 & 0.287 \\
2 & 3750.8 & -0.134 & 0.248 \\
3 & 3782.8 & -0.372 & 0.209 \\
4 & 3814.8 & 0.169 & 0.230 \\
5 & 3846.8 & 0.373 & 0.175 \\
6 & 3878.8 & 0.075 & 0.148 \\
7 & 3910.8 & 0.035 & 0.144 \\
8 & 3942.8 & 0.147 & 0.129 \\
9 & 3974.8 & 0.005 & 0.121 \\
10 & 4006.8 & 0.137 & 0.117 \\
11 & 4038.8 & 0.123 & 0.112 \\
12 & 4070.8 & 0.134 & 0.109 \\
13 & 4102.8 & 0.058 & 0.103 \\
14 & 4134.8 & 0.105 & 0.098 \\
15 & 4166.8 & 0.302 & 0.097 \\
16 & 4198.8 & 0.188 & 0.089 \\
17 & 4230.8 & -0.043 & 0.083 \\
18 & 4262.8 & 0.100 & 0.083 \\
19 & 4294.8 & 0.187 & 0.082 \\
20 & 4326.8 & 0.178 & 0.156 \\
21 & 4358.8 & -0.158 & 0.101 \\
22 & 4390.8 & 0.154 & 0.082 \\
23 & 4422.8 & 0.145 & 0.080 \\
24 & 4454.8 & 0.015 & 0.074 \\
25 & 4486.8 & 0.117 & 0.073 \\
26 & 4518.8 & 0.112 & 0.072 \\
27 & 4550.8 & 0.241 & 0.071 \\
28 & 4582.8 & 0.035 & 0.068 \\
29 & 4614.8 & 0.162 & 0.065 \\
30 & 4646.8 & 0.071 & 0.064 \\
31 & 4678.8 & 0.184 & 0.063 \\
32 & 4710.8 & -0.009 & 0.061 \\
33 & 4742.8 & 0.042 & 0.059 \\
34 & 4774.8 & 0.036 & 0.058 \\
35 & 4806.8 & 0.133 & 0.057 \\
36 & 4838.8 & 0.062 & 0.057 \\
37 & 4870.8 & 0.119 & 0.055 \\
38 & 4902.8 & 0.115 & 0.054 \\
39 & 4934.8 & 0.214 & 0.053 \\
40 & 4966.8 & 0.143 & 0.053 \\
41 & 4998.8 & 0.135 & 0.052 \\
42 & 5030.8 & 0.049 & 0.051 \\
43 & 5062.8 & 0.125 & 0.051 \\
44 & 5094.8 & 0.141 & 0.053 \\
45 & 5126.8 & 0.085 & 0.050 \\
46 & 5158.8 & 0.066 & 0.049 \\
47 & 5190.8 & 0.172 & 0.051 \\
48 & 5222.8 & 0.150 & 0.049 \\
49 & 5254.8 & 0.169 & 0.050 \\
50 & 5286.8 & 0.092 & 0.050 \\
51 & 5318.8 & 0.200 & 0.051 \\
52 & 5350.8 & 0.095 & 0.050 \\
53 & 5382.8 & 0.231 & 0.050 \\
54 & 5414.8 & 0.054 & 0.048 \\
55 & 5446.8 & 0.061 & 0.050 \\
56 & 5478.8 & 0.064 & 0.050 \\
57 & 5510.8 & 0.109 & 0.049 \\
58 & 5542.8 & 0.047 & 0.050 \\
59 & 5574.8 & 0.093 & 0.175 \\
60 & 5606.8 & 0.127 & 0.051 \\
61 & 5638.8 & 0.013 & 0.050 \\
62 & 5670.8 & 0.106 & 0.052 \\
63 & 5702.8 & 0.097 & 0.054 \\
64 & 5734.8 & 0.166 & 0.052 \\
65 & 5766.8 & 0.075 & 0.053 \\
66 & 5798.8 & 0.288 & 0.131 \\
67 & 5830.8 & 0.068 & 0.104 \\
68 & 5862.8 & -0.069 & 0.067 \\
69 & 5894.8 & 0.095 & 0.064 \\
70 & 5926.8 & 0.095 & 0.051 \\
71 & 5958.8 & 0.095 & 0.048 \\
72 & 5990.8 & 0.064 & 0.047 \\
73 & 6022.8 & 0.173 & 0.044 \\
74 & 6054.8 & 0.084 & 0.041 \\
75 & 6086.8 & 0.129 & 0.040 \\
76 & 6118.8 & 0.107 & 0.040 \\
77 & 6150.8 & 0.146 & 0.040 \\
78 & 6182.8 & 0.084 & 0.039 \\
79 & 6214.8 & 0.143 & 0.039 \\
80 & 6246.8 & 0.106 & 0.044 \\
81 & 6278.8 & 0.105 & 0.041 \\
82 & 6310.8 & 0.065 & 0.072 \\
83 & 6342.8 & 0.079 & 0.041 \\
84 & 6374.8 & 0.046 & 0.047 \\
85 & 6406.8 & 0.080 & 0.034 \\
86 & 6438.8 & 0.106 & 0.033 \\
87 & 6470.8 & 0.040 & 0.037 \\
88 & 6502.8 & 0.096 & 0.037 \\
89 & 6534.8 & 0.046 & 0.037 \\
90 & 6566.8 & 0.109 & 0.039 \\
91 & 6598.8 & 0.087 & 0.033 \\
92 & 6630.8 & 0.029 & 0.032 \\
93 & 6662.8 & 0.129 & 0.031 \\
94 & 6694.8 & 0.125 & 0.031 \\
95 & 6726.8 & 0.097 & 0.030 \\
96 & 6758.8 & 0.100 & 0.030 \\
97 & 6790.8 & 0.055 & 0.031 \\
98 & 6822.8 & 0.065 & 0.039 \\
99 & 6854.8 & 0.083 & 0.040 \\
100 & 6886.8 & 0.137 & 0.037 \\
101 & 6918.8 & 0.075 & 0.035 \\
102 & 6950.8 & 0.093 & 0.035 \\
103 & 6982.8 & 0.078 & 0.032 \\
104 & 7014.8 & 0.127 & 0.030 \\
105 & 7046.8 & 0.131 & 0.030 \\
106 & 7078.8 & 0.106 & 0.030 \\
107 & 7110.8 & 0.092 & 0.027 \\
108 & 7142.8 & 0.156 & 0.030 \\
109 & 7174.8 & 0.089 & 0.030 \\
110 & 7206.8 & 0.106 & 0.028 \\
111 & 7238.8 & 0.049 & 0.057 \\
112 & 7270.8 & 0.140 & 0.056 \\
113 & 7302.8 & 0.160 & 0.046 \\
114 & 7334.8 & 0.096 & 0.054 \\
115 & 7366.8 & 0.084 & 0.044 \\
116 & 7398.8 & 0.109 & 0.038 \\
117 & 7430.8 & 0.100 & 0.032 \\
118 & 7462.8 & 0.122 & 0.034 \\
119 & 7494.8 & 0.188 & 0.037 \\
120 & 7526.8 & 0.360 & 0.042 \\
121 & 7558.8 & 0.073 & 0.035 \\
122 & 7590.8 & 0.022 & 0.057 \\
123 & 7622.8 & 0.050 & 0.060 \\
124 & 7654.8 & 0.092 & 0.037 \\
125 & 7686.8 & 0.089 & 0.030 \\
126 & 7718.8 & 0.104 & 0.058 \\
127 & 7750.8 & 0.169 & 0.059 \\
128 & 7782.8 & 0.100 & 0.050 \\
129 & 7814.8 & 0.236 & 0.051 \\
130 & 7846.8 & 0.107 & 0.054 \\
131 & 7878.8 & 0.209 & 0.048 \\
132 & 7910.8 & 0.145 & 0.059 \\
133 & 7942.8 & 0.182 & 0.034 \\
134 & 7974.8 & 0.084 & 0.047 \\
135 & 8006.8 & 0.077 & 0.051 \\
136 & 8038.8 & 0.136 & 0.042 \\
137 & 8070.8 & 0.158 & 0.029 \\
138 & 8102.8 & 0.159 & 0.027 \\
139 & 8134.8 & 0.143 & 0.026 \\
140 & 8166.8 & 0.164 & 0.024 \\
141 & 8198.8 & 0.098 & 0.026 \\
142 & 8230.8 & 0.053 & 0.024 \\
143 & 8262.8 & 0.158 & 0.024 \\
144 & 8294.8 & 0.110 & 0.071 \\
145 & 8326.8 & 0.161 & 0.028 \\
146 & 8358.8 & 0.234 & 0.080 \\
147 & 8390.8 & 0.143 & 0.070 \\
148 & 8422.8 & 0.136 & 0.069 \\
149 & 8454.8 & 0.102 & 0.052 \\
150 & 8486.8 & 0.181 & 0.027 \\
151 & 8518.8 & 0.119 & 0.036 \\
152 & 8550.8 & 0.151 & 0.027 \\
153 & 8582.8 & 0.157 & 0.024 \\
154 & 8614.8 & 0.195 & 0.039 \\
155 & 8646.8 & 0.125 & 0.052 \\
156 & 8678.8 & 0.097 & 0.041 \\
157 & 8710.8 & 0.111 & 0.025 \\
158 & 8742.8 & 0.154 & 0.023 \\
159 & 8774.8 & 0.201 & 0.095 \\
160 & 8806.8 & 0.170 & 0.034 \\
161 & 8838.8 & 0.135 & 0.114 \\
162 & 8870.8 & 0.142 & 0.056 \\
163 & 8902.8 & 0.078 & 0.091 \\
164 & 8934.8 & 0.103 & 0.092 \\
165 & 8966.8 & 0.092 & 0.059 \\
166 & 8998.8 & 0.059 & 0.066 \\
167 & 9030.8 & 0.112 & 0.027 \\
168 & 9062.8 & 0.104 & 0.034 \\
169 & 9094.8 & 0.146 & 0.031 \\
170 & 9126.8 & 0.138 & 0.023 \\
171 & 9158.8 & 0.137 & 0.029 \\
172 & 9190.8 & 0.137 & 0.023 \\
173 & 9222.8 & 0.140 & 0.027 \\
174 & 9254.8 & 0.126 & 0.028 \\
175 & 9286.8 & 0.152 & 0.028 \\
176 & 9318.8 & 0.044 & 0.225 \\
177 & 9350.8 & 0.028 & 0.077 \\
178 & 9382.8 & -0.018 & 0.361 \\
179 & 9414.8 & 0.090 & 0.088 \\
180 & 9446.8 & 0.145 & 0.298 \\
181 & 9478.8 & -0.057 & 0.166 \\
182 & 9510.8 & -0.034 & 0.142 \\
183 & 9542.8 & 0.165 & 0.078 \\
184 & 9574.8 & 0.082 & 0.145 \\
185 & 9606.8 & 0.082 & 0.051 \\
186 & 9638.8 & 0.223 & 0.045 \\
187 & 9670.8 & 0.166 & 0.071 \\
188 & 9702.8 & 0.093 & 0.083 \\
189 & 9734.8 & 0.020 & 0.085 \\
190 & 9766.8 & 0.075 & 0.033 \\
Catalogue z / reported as 1.01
